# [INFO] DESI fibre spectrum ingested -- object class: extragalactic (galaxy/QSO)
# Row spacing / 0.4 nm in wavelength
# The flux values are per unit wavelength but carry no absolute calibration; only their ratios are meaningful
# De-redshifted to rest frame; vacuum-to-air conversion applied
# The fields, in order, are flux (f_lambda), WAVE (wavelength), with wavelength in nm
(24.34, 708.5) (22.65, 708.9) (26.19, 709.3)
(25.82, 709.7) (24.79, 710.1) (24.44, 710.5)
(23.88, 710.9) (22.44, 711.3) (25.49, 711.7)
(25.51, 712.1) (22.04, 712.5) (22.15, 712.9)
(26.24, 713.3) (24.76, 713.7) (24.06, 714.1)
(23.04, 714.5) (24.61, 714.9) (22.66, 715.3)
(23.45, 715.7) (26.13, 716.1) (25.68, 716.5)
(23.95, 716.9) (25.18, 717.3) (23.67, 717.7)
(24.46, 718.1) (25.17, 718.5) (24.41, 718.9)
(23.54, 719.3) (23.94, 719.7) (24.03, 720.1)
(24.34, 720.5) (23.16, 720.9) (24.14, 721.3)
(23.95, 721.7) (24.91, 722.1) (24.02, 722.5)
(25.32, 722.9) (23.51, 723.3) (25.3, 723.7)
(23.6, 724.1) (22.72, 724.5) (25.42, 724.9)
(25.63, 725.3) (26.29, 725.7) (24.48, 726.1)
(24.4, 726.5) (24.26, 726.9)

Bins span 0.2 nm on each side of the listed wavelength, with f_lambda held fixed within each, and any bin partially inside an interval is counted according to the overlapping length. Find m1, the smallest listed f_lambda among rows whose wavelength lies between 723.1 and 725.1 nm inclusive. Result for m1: 22.72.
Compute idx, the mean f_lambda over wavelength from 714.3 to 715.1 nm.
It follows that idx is 23.8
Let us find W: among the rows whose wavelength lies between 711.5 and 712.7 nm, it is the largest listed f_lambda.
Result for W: 25.51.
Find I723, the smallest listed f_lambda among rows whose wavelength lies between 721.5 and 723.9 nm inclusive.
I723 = 23.51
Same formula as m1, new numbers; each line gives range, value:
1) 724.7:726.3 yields 24.48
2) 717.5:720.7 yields 23.54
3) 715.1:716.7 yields 22.66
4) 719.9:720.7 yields 24.03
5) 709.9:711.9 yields 22.44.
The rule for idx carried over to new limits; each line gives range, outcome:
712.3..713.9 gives 23.8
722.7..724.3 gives 24.4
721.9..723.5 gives 24.4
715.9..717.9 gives 24.9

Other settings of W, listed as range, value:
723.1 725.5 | 25.63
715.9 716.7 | 26.13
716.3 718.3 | 25.68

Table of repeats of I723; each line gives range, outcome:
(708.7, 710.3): 22.65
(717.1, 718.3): 23.67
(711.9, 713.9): 22.04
